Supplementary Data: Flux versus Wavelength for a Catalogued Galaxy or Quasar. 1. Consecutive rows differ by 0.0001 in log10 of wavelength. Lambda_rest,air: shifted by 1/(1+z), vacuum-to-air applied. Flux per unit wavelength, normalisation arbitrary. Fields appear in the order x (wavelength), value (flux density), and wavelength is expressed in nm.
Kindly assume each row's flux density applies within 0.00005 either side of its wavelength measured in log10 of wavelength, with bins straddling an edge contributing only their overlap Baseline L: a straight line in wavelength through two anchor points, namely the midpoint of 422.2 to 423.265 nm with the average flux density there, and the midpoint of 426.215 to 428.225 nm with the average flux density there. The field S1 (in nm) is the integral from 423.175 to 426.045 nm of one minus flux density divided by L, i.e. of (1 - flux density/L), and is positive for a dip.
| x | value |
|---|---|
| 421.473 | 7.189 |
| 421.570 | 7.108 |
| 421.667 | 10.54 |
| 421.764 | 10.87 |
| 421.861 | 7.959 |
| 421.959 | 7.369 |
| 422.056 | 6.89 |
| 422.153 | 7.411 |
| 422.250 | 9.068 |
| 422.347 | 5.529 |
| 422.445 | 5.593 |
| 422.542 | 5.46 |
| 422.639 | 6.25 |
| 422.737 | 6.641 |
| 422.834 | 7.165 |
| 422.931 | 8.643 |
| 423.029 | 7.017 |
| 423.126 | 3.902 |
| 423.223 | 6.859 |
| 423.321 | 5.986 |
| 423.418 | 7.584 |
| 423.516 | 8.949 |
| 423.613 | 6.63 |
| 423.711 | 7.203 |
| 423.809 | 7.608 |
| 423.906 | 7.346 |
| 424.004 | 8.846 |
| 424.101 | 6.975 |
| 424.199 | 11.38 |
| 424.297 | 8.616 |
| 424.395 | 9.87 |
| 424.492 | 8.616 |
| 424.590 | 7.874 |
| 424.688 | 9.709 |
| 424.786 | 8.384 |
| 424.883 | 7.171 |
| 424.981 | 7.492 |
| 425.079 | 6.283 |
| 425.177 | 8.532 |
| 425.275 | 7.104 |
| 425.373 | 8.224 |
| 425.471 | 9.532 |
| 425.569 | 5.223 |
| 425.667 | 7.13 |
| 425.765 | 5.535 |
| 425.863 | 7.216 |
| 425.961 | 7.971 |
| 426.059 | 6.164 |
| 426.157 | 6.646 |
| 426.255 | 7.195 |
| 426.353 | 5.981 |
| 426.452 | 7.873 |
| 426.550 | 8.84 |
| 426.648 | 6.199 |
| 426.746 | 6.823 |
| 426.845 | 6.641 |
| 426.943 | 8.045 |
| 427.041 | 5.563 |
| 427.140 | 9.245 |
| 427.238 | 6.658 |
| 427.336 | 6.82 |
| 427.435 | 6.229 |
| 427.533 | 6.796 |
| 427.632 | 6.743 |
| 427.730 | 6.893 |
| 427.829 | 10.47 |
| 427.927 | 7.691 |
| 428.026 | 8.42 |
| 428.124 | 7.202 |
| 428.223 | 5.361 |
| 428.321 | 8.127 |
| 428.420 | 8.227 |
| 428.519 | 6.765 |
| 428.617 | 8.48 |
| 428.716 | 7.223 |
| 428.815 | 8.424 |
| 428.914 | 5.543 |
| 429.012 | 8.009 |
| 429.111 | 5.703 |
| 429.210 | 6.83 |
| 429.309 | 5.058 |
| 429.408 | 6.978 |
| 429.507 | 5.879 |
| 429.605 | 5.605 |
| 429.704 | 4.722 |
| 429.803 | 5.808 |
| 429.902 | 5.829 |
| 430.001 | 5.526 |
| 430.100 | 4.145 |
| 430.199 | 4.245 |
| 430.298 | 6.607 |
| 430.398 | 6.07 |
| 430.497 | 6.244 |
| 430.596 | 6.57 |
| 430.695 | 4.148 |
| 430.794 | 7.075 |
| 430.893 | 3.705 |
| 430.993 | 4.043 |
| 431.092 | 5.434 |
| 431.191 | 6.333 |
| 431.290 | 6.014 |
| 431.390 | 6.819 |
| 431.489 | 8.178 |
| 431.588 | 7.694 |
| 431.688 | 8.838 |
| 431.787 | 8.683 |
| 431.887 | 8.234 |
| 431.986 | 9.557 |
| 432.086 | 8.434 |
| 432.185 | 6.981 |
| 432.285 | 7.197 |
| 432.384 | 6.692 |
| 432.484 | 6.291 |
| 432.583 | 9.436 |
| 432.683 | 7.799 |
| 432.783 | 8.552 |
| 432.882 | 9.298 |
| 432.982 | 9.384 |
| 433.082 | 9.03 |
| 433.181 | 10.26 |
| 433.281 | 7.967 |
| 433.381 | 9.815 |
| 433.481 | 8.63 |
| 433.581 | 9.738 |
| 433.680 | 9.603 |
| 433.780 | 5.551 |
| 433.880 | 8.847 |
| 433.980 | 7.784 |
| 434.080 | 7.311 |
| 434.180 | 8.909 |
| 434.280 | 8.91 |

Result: -0.38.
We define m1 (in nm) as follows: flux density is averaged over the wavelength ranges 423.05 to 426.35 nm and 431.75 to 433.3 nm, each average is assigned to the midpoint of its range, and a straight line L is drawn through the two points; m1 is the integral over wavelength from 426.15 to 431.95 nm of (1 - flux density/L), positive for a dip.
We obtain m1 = 0.92 nm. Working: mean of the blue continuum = 7.54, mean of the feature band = 6.72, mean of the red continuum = 8.37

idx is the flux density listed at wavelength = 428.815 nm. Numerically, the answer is 8.424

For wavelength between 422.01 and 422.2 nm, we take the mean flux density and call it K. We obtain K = 7.16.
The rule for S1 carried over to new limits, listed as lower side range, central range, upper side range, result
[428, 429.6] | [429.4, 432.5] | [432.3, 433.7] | 0.59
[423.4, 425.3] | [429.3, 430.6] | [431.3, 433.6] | 0.41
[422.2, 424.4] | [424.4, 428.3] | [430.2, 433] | -0.09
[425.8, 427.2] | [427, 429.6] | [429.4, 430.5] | -0.32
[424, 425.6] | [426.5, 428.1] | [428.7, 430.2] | -0.08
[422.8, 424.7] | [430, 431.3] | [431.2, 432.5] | 0.38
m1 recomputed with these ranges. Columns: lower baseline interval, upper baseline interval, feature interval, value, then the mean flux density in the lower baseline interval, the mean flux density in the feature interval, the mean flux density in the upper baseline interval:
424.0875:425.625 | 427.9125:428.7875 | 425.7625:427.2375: 0.15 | 8.21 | 7.1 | 7.51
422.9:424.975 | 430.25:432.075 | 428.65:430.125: 0.18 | 7.85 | 6.14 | 6.72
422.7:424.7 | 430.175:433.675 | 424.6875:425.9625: 0.04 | 7.76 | 7.44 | 7.48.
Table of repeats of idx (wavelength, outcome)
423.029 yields 7.017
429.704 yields 4.722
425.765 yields 5.535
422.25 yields 9.068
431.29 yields 6.014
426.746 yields 6.823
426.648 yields 6.199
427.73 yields 6.893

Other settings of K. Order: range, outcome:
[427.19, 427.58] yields 6.63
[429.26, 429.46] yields 6.01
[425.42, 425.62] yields 7.38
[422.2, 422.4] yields 7.26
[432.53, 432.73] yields 8.59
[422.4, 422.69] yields 5.77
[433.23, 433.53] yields 8.79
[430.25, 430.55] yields 6.29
